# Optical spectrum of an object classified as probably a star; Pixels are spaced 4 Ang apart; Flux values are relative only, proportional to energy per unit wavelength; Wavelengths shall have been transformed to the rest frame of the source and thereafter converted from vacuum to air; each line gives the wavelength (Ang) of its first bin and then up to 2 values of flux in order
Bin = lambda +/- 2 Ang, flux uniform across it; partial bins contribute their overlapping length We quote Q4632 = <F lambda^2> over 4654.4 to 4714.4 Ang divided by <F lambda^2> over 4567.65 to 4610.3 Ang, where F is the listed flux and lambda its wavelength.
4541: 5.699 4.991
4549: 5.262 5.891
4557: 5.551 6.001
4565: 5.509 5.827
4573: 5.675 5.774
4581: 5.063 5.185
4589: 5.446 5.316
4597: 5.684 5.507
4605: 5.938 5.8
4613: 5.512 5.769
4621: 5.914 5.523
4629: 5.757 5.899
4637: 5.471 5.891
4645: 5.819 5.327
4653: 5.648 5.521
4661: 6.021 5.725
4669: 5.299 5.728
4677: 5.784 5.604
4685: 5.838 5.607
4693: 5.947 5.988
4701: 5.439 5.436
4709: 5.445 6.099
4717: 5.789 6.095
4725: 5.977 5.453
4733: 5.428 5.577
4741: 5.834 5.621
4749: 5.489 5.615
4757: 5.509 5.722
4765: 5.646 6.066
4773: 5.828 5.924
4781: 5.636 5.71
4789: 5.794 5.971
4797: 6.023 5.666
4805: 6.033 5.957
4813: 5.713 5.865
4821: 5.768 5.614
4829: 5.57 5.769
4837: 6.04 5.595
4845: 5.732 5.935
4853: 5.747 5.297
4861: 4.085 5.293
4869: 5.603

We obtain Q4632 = 1.07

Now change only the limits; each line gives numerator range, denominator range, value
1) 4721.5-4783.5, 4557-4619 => 1.09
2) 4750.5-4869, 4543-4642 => 1.11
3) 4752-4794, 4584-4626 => 1.10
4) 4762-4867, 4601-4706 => 1.07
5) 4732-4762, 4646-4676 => 1.03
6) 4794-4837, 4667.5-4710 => 1.08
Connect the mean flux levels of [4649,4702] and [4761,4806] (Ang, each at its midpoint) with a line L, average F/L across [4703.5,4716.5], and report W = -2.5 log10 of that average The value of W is 0.01 mag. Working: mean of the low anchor 5.69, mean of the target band 5.68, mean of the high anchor 5.84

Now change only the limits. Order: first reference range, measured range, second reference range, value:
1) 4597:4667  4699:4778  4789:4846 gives 0.01 mag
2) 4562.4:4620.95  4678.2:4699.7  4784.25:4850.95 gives -0.02 mag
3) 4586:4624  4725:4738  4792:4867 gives 0.02 mag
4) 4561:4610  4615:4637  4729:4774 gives -0.03 mag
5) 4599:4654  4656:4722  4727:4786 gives -0.01 mag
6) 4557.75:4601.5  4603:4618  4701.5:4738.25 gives -0.03 mag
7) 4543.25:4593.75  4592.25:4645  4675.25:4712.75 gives -0.02 mag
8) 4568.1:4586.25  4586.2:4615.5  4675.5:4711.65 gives -0.01 mag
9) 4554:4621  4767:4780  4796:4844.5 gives -0.03 mag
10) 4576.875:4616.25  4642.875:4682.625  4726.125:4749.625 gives -0.02 mag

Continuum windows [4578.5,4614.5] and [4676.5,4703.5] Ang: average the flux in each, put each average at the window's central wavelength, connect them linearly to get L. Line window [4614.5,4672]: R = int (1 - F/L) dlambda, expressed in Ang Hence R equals -0.7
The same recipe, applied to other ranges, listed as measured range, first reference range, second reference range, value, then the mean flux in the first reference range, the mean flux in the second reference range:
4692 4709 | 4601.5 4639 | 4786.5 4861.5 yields 0.2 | 5.72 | 5.73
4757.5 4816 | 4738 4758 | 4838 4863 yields -3.0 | 5.62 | 5.42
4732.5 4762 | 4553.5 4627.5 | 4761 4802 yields 0.9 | 5.62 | 5.83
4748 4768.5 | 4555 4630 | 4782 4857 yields 0.4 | 5.62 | 5.79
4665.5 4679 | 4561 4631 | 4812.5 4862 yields 0.0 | 5.61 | 5.62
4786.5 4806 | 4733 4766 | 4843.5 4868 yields -1.4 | 5.61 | 5.35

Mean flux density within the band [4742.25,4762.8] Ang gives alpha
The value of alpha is 5.6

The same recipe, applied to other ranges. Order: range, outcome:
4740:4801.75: 5.75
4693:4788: 5.72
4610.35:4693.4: 5.69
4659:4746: 5.72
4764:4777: 5.87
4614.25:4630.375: 5.73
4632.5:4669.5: 5.67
